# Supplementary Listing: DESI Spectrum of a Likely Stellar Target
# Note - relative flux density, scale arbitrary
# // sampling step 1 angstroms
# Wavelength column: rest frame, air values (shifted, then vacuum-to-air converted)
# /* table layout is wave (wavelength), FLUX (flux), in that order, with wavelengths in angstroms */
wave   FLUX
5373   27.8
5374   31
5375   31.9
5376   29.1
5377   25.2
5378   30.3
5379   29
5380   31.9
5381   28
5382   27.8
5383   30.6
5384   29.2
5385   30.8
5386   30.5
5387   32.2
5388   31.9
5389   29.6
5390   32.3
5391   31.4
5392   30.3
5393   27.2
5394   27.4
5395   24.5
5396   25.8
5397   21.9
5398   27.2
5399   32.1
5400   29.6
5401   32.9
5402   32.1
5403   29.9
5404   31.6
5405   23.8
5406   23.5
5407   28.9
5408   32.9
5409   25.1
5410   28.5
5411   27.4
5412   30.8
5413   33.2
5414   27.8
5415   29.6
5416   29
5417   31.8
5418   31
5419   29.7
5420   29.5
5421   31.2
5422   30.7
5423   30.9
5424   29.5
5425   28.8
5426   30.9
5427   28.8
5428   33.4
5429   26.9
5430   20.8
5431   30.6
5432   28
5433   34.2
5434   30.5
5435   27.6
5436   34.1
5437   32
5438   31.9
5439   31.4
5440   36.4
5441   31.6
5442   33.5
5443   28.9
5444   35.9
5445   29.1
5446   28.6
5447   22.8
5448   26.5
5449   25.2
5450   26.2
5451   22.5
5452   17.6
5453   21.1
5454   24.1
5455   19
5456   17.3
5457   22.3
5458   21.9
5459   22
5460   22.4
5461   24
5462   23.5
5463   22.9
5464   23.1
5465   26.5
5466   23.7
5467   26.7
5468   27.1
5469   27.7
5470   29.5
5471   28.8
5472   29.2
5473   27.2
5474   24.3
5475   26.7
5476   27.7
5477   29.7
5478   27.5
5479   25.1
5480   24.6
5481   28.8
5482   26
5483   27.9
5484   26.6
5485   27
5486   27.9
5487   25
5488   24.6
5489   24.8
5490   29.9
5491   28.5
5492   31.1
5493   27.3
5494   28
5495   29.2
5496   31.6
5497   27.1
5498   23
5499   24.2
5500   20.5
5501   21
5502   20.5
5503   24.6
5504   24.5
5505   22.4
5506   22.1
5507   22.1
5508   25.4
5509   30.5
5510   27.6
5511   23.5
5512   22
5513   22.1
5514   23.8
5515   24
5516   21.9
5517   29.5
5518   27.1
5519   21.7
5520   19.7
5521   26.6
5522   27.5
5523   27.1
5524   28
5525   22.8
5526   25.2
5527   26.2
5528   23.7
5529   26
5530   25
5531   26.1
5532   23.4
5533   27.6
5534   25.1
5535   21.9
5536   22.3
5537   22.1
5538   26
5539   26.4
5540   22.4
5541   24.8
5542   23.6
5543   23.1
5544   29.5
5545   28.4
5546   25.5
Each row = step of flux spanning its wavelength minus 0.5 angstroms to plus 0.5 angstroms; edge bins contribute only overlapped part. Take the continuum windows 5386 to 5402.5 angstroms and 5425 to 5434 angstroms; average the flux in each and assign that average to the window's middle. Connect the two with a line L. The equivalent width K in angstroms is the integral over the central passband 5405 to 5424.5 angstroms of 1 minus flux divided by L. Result -0.1 angstroms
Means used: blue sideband 29.3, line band 29.4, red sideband 29.2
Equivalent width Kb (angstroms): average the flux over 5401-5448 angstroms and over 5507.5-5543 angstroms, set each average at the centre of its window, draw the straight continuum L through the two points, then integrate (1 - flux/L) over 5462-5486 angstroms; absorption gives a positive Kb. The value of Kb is 0.6 angstroms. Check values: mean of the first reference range 29.9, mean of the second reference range 24.8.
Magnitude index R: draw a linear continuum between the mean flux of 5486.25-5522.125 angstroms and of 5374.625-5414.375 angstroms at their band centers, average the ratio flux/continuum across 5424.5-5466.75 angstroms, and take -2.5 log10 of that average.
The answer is 0.02 mag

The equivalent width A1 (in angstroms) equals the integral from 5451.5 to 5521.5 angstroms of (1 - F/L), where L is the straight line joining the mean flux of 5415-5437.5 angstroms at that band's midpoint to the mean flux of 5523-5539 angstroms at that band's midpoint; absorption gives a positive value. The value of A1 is 5.0 angstroms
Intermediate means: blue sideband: 30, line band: 25.1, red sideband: 24.9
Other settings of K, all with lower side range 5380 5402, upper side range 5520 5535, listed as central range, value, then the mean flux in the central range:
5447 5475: 3.20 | 24.2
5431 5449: -1.73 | 30.6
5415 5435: -0.98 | 29.7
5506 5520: 0.75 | 24.4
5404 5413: 0.21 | 28.1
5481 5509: 0.58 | 25.8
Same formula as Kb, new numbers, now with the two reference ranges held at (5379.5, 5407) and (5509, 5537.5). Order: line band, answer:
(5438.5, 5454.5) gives -0.15 angstroms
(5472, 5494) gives -0.88 angstroms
